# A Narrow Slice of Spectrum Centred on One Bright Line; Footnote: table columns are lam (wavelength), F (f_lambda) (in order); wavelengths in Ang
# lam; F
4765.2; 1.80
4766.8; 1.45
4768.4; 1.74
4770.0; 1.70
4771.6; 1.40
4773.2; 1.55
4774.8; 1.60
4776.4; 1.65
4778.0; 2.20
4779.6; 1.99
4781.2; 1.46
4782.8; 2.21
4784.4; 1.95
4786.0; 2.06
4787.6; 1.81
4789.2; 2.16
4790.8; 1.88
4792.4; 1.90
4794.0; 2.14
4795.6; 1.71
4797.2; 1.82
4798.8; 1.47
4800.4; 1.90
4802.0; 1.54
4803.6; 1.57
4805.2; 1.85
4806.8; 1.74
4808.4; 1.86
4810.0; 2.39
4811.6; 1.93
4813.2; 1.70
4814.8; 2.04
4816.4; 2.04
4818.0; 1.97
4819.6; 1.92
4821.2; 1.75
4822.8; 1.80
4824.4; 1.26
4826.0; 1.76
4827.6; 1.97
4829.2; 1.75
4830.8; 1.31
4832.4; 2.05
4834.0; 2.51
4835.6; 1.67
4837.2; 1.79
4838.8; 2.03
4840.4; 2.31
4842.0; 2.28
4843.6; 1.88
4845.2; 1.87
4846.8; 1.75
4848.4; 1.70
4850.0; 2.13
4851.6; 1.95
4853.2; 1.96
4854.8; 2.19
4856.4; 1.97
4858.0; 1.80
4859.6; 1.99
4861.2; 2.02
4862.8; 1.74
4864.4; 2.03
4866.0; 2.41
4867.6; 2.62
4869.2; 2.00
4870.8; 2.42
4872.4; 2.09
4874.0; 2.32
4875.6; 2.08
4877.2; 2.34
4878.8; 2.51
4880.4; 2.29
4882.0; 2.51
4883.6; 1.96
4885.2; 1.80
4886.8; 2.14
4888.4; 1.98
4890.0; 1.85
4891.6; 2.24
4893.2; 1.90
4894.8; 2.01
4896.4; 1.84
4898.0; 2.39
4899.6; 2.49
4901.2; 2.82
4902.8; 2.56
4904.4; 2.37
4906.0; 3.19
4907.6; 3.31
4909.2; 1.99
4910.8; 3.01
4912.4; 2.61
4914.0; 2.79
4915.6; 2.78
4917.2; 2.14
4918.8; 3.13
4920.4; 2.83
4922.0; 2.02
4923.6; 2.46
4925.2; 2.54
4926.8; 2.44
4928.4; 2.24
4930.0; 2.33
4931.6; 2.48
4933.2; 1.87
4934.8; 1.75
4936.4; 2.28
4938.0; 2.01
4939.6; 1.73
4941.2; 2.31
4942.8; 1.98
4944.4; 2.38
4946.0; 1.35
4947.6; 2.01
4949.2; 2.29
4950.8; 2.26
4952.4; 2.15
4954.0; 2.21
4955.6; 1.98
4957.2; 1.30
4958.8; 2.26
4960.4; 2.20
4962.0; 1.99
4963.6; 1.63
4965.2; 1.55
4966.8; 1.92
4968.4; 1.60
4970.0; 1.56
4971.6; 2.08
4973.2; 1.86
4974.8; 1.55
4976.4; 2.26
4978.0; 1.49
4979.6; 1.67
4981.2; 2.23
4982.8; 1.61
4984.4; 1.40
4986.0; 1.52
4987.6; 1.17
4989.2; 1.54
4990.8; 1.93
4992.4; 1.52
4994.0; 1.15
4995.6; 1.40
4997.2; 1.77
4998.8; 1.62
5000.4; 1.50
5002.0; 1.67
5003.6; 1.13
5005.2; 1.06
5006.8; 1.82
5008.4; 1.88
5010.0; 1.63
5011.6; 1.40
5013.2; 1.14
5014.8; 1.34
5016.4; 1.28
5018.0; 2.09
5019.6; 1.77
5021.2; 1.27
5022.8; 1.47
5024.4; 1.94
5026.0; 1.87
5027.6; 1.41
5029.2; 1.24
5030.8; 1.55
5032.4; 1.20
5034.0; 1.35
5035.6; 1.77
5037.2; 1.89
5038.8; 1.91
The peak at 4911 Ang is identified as C III]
